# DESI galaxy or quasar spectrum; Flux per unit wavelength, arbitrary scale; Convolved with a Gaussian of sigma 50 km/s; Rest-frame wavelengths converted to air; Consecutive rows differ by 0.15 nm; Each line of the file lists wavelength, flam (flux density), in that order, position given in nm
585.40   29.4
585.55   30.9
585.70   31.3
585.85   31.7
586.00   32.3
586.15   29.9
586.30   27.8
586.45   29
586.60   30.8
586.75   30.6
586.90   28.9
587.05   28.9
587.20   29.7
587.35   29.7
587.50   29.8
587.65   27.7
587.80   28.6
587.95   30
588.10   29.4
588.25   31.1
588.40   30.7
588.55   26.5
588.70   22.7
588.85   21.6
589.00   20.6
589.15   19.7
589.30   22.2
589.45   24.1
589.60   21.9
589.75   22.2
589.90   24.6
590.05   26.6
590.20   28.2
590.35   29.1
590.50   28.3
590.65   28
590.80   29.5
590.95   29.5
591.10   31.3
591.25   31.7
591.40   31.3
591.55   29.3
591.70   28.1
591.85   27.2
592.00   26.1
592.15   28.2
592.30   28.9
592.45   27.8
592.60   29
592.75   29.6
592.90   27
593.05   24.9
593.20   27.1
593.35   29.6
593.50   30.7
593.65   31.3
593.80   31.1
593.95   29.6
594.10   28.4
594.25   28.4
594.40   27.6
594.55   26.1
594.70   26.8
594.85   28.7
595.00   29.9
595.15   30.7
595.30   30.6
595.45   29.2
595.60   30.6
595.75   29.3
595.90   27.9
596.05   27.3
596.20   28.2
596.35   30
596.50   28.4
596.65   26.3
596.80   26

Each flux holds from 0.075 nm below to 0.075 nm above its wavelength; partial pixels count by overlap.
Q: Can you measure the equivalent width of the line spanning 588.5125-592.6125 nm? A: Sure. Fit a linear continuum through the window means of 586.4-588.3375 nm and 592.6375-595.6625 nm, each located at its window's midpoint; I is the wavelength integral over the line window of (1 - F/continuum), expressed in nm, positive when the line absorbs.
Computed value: 0.38 nm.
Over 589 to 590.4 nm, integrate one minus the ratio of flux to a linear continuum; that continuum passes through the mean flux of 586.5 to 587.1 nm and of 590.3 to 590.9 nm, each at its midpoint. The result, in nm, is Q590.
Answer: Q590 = 0.24 nm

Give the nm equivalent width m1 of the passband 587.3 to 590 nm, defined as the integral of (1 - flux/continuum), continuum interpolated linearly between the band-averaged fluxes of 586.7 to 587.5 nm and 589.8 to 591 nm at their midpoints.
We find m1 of 0.29 nm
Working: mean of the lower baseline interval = 29.5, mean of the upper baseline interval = 27.8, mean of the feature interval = 25.7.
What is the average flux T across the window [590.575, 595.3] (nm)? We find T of 28.8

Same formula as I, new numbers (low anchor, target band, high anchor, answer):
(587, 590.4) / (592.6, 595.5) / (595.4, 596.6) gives -0.070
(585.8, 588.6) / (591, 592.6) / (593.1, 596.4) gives 0.014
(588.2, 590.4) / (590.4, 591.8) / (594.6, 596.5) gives -0.199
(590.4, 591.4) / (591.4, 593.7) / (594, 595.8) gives 0.081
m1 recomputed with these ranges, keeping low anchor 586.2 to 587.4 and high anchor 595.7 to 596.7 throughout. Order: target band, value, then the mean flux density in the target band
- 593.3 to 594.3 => -0.05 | 29.9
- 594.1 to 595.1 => 0.01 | 28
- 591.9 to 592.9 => 0.02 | 28.1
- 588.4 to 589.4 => 0.21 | 22.9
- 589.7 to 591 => 0.07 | 27.4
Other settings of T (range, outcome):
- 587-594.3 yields 27.7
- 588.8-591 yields 25.1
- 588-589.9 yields 24.5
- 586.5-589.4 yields 27.3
